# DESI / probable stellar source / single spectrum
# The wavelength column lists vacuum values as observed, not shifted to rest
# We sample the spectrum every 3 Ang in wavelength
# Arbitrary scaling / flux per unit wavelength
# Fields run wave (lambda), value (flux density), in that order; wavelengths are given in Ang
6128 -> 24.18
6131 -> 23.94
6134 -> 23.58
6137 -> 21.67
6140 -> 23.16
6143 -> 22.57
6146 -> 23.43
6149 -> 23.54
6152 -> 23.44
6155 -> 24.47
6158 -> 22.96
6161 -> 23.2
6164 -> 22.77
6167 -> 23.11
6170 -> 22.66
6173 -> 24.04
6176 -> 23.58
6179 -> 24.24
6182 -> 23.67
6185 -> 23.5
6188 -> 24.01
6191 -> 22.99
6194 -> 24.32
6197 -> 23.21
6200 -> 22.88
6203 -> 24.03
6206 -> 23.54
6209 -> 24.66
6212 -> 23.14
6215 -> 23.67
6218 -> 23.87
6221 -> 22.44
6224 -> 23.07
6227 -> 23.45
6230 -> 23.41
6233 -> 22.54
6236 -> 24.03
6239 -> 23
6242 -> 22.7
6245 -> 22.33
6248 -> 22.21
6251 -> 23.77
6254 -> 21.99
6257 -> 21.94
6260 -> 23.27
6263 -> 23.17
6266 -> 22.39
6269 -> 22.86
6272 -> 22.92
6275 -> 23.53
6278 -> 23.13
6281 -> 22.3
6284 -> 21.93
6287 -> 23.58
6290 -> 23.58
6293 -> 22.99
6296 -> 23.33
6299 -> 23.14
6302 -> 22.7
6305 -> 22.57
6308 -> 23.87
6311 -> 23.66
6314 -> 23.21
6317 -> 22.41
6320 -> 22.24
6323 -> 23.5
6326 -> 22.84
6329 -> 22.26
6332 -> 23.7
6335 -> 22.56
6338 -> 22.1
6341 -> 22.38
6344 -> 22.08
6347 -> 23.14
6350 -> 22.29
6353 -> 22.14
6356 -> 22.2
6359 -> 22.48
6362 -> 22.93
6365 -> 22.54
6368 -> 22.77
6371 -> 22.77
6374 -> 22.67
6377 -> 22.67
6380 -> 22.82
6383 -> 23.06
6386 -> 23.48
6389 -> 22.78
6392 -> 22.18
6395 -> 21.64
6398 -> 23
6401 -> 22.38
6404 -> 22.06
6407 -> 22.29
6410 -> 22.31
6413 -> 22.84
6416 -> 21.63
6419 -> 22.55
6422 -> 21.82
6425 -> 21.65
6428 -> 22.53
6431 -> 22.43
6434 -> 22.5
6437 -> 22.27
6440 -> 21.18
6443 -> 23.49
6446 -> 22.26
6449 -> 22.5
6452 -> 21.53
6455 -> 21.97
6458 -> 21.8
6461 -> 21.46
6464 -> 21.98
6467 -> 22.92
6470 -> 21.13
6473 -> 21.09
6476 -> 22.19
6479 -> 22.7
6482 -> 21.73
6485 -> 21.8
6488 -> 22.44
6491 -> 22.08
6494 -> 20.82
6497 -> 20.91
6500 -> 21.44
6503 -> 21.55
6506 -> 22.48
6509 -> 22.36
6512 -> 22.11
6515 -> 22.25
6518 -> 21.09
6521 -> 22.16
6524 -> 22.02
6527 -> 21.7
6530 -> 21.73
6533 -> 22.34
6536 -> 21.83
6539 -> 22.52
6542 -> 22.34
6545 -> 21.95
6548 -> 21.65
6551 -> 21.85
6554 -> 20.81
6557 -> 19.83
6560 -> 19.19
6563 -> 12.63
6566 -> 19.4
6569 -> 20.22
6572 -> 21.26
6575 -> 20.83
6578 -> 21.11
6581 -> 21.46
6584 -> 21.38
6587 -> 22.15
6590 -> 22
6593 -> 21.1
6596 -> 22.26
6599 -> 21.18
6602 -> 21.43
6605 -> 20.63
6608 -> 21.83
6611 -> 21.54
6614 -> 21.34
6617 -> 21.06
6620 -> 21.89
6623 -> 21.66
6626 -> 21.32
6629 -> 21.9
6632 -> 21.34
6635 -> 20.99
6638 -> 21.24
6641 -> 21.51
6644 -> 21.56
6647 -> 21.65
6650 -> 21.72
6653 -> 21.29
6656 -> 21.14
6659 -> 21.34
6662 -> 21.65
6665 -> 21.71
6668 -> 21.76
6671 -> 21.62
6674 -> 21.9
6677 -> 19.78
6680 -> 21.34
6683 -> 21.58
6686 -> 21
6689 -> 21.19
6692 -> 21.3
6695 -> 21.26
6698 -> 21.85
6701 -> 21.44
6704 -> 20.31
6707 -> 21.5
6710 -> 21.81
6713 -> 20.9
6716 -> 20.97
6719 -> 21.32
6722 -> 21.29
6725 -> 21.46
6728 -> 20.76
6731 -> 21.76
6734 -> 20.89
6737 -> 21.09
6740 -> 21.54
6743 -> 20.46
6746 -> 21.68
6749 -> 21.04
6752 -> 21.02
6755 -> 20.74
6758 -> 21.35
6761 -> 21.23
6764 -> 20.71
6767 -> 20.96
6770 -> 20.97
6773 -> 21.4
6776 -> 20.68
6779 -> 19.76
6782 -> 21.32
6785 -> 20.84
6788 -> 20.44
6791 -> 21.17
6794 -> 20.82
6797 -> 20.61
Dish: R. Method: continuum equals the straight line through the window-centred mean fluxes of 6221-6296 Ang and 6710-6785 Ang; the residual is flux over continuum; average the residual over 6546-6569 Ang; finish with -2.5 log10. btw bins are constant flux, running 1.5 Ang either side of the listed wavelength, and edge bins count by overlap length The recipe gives 0.12 mag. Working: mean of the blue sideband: 22.9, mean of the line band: 19.5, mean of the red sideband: 21.1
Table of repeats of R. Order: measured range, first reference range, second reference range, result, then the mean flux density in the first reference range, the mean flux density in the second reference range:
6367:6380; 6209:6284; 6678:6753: -0.01 mag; 23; 21.2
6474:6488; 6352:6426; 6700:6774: 0.00 mag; 22.5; 21.1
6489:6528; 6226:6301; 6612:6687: 0.01 mag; 22.9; 21.4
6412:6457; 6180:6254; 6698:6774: 0.01 mag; 23.3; 21.2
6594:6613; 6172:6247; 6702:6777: 0.01 mag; 23.4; 21.1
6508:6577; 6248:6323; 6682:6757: 0.04 mag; 22.9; 21.2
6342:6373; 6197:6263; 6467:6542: 0.00 mag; 23.1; 21.9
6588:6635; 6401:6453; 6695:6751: 0.01 mag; 22.2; 21.2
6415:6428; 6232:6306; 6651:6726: 0.02 mag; 22.9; 21.3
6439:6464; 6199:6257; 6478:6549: 0.01 mag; 23.2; 21.9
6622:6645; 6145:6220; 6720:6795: 0.01 mag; 23.6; 21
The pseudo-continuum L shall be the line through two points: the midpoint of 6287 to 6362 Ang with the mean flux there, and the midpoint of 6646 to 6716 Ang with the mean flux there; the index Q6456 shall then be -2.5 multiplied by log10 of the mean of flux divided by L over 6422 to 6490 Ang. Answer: 0.01 mag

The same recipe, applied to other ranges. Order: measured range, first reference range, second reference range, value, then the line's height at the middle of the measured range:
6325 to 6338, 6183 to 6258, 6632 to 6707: 0.00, 22.8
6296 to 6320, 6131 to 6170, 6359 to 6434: -0.01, 22.7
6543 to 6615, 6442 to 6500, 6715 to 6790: 0.04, 21.6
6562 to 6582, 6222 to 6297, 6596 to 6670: 0.11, 21.7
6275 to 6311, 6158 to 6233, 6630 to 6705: 0.00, 23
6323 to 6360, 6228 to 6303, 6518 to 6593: -0.01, 22.4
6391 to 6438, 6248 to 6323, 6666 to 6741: 0.01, 22.4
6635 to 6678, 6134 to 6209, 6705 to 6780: 0.00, 21.4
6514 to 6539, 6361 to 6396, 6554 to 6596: -0.05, 20.9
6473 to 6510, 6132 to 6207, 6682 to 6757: 0.01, 22.1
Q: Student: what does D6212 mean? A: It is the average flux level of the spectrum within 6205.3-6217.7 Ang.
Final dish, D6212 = 23.8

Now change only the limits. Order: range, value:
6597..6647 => 21.4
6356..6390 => 22.8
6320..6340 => 22.8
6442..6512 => 21.9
